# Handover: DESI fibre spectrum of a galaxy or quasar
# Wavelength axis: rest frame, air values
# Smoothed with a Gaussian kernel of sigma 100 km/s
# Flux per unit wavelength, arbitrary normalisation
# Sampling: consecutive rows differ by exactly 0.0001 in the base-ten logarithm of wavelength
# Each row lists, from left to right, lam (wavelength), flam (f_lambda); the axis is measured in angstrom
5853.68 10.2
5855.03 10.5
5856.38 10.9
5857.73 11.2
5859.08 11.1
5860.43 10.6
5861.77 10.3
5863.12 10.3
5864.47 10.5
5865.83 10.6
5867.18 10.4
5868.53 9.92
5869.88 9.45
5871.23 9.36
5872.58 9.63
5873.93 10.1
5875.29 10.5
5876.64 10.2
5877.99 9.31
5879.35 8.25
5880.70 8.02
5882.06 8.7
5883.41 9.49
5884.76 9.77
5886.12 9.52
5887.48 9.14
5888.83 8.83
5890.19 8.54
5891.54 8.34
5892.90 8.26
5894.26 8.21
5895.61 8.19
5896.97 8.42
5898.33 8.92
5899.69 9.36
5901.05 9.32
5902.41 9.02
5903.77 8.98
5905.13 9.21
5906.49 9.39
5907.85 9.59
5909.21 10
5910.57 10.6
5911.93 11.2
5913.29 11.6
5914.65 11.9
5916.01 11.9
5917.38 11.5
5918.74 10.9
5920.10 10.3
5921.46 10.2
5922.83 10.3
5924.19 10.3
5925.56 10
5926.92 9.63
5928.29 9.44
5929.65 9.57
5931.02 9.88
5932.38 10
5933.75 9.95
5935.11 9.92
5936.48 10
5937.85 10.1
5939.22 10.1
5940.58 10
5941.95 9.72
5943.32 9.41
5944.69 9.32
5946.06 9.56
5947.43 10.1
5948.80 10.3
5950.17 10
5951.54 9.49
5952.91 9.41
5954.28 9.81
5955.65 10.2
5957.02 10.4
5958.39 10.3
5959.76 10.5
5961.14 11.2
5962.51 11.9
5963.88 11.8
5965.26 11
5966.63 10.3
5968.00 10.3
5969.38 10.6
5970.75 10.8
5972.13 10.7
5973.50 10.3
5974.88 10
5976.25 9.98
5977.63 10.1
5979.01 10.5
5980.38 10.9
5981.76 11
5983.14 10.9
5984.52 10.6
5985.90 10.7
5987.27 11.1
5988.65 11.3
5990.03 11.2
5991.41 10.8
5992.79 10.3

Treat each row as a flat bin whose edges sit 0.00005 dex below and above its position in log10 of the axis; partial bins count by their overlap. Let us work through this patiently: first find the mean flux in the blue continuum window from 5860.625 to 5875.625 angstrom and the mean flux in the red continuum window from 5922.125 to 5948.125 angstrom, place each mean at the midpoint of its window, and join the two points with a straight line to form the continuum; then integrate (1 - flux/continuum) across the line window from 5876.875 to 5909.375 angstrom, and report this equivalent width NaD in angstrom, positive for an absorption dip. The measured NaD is 3.4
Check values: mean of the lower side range 10.1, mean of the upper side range 9.86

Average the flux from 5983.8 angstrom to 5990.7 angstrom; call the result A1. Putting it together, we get 11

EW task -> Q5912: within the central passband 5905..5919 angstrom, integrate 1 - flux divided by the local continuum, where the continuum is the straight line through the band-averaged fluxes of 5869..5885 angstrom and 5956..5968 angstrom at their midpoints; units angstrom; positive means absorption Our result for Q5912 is -1.1 angstrom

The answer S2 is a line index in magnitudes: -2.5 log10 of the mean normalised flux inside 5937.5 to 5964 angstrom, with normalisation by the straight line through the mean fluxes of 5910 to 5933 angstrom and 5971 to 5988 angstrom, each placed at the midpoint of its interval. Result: 0.04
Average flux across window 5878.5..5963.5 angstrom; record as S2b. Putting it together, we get 9.79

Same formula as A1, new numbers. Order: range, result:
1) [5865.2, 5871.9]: 9.95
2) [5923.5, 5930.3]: 9.79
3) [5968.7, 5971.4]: 10.7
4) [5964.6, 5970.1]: 10.6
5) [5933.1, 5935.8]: 9.95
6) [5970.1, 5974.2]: 10.6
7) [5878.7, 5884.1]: 8.63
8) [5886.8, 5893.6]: 8.62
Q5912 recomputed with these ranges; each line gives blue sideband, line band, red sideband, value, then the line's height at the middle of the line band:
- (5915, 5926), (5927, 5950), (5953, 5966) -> 1.91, 10.7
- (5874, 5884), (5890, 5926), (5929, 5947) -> -1.03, 9.53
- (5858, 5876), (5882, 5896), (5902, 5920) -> 2.05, 10.4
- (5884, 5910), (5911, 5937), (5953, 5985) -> -2.34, 9.6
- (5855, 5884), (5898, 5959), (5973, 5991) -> 1.75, 10.3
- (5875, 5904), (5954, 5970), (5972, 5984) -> -0.81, 10.2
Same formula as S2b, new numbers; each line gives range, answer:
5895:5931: 9.99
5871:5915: 9.37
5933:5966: 10.2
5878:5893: 8.85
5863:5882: 9.7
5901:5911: 9.5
